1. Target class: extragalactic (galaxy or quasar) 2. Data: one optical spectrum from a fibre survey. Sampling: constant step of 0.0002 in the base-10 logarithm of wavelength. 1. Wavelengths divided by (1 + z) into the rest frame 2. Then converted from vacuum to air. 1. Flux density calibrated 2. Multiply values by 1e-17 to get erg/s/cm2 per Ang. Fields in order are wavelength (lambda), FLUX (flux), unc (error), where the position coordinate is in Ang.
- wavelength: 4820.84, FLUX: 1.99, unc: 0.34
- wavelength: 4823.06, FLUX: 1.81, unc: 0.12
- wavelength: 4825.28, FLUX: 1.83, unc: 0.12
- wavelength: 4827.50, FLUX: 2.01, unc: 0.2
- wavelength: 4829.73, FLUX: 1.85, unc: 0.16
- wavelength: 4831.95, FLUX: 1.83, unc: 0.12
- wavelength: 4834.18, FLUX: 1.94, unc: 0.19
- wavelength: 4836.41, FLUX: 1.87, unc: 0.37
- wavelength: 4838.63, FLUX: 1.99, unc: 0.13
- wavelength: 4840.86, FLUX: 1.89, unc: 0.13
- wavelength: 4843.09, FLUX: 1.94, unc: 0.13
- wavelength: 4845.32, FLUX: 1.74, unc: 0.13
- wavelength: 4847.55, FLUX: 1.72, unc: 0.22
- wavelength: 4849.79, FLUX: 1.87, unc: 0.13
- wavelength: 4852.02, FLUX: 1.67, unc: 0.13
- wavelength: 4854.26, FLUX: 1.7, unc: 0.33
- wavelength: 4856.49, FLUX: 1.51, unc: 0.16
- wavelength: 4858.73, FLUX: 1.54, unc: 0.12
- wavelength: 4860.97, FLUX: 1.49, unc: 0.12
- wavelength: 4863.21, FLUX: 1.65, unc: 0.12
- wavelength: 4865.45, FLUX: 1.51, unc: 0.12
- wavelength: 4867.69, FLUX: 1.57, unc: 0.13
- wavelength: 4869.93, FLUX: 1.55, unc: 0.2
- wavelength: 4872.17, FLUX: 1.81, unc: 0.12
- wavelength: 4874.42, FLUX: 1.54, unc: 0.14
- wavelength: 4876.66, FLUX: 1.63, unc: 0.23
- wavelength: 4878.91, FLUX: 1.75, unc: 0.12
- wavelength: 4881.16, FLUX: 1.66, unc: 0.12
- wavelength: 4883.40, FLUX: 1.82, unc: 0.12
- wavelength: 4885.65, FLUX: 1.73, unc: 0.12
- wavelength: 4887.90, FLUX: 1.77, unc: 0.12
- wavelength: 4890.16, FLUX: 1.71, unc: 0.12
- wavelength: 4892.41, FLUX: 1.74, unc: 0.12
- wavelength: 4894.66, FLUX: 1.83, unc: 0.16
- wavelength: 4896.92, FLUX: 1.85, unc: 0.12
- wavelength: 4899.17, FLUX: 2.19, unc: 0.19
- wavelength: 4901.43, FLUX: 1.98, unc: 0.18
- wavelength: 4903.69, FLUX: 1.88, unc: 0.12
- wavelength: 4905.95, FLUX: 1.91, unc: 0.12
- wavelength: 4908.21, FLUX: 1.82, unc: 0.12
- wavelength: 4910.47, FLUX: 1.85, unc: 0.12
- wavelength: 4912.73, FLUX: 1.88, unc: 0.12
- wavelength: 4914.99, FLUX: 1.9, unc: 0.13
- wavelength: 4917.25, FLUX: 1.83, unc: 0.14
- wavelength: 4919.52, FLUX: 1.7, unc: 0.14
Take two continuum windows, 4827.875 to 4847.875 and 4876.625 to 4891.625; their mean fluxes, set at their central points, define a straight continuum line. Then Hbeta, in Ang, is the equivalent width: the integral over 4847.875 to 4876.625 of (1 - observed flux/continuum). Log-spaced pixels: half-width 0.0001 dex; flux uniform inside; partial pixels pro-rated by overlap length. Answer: 2.8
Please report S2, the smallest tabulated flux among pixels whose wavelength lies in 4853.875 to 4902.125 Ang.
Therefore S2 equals 1.49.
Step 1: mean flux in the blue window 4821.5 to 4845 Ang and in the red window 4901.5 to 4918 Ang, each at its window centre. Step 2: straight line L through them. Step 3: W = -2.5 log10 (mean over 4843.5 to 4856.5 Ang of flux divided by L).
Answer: 0.09 mag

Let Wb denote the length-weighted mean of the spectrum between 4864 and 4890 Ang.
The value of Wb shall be 1.67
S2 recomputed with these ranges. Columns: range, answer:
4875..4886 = 1.63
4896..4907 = 1.85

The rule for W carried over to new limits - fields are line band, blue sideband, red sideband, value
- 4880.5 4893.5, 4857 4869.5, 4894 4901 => 0.06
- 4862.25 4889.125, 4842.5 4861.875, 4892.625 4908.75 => 0.08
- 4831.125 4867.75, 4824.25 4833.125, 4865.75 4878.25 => 0.01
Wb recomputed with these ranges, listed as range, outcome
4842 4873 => 1.66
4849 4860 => 1.65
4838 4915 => 1.76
